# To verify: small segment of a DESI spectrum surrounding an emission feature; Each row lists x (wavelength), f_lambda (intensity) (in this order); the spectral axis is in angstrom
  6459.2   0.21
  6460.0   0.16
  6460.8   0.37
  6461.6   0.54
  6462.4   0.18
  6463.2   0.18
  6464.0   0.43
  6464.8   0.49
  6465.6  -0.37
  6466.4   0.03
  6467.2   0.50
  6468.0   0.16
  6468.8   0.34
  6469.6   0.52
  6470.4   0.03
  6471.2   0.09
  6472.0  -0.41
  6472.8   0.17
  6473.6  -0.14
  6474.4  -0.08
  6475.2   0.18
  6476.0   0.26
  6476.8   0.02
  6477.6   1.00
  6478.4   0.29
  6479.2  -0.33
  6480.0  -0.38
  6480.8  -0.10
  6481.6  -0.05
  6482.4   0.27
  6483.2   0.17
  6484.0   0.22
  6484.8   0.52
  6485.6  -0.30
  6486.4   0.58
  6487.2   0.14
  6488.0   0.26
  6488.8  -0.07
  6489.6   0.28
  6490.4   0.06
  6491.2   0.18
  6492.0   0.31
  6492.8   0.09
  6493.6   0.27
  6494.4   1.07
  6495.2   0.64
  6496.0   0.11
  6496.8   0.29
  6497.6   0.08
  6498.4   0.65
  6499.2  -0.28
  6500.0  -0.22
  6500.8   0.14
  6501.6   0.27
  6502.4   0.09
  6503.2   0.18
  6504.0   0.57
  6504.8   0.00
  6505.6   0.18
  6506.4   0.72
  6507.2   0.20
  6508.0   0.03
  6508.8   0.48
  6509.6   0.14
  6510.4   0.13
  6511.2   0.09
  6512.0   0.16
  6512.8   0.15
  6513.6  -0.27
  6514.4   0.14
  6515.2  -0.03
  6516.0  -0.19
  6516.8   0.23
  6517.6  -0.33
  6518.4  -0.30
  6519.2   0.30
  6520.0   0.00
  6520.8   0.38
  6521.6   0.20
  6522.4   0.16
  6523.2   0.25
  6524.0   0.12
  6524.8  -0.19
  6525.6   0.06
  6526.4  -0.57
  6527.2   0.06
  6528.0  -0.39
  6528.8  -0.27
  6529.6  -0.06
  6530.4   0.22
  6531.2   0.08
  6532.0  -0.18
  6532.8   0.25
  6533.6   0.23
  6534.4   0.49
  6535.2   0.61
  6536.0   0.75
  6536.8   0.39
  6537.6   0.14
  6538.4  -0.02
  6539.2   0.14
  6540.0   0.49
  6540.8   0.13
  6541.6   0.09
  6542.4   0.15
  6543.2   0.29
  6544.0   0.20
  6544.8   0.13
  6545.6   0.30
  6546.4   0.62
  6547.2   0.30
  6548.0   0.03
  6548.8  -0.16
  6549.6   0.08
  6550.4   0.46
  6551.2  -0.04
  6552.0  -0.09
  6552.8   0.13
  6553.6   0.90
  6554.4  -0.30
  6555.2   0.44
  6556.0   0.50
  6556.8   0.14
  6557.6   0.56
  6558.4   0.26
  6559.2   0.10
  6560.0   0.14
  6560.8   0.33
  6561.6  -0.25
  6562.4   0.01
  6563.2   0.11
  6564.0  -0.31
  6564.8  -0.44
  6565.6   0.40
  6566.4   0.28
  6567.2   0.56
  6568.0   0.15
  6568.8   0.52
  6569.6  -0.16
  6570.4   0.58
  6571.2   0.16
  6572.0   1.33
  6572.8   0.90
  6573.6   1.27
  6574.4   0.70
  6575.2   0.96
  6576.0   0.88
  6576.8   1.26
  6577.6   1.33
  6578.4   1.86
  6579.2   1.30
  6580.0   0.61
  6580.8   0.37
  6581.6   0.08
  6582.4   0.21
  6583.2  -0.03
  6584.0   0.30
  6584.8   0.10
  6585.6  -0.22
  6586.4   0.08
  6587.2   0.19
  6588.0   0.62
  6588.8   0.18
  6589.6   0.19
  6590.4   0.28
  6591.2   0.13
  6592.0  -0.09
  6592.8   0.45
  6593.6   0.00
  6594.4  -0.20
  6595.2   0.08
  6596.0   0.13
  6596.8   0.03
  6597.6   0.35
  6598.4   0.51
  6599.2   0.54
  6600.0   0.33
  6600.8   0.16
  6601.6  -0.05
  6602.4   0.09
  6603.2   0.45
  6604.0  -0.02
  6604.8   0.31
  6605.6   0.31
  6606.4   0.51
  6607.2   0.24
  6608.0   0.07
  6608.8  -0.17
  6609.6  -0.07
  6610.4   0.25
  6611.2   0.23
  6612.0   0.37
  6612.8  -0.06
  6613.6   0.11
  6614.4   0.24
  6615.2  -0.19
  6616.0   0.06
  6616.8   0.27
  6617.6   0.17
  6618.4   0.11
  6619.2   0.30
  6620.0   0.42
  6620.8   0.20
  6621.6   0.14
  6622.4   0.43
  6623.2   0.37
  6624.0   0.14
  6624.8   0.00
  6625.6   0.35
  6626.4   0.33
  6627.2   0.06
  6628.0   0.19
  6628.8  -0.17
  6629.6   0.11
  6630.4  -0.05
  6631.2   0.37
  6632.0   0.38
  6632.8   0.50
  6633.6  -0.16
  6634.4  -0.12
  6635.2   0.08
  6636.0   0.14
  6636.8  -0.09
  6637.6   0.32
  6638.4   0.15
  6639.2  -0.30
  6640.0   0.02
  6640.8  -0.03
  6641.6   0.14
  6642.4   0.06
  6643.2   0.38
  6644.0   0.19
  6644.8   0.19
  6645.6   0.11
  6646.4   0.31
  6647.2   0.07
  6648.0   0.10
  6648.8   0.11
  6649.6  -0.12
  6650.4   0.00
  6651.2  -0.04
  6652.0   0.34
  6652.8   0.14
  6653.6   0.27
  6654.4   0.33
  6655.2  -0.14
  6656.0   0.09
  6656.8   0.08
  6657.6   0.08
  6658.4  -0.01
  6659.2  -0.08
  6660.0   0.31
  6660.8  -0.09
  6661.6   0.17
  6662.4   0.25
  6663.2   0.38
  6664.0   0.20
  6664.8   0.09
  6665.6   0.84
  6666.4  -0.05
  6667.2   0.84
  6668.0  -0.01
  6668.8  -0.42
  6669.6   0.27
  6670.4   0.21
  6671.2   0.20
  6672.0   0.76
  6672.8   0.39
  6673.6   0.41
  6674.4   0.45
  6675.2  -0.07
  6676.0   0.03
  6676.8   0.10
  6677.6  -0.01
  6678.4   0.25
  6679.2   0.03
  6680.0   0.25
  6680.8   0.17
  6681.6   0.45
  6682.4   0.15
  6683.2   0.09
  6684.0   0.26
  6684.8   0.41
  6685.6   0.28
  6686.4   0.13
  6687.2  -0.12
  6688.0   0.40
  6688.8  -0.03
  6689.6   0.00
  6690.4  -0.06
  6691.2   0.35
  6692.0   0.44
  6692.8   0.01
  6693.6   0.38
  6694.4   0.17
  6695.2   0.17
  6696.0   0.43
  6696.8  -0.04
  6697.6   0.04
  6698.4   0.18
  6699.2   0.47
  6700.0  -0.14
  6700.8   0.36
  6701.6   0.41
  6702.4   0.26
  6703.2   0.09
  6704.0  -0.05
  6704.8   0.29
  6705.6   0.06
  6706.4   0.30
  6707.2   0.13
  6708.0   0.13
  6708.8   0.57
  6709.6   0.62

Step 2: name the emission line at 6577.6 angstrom [O II] 3727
